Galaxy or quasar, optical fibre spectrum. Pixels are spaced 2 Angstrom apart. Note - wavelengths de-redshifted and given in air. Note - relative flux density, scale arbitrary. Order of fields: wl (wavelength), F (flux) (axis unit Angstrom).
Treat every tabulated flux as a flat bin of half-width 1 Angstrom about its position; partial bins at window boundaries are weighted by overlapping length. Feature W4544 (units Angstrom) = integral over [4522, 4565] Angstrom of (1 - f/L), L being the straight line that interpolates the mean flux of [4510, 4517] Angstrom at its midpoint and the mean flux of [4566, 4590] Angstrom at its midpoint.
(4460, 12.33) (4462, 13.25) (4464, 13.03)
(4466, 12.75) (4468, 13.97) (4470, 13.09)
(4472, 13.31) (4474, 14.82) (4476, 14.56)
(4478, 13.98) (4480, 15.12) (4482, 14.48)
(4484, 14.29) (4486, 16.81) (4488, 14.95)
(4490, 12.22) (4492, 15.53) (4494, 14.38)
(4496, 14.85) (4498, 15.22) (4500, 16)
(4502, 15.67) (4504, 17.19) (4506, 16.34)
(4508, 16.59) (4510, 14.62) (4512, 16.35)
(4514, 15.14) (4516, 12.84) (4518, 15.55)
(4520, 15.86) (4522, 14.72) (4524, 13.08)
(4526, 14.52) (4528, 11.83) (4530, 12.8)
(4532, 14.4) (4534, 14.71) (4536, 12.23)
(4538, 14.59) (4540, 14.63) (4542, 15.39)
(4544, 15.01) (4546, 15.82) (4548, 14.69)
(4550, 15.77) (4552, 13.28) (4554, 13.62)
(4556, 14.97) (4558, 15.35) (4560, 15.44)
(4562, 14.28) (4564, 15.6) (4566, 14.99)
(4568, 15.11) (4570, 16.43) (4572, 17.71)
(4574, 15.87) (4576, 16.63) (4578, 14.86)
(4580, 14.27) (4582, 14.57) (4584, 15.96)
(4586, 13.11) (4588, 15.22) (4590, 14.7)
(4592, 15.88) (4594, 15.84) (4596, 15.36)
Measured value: 1.9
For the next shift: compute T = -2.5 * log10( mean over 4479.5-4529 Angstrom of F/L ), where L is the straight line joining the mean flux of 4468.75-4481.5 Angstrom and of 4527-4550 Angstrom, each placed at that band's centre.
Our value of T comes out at -0.057 mag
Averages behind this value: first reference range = 14.2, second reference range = 14.3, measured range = 15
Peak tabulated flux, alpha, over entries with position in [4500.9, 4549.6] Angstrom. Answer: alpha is 17.19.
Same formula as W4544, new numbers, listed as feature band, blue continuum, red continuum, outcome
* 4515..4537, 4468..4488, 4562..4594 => 1.54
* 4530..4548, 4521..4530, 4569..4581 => -0.45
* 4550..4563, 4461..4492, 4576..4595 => 0.16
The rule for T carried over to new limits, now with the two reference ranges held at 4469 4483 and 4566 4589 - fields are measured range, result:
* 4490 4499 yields -0.020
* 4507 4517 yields -0.035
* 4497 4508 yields -0.115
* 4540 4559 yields 0.015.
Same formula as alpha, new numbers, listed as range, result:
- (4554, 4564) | 15.6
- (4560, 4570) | 16.43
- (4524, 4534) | 14.71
